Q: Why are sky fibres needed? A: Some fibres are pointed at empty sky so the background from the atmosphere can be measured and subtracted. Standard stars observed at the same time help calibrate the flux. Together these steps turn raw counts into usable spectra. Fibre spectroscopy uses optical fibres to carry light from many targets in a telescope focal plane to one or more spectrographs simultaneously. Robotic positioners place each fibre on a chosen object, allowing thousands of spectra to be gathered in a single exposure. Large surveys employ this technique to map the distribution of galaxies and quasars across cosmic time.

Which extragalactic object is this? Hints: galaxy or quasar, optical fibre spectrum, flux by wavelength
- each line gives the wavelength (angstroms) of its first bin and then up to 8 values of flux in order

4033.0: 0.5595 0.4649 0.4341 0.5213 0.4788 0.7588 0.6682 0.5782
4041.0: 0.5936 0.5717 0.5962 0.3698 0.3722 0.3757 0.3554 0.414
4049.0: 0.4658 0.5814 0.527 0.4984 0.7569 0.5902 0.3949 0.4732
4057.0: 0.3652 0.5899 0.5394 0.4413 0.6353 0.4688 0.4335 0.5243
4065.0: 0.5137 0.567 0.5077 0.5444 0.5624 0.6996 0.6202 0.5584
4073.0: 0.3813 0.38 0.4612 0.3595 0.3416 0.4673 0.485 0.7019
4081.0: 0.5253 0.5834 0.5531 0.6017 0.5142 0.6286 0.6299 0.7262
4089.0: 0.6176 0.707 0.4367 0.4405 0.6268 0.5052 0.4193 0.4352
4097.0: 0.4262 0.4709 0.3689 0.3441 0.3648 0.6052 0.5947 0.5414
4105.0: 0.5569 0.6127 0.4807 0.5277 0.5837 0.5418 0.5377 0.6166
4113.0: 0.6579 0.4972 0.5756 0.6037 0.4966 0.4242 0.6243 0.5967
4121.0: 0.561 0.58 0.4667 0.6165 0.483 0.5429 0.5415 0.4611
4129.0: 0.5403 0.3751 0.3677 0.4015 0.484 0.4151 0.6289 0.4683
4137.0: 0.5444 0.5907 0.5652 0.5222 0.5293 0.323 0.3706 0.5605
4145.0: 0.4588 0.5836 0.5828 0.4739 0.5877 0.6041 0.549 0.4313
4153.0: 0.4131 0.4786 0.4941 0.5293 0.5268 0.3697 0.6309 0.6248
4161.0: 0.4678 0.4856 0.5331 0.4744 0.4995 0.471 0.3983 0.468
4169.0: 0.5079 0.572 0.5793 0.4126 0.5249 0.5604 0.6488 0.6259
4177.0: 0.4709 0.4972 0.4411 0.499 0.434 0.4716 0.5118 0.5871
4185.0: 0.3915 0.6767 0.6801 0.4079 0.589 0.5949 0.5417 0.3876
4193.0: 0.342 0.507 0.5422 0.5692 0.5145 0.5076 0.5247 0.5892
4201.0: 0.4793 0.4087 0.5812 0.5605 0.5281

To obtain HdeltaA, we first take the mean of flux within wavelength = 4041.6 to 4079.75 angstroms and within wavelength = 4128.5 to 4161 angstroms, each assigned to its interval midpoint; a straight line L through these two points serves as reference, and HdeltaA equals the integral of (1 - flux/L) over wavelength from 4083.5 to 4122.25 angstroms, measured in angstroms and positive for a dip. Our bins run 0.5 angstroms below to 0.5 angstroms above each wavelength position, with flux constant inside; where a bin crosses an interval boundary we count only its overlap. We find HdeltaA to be -3.3 angstroms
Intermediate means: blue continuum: 0.496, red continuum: 0.5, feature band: 0.54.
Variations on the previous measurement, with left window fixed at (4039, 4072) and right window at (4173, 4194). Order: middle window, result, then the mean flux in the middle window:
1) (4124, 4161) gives 1.1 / 0.503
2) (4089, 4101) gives 1.1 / 0.473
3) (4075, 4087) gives -0.2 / 0.526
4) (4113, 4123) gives -0.6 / 0.552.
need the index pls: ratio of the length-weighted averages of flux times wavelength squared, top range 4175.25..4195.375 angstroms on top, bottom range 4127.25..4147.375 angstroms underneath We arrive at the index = 1.07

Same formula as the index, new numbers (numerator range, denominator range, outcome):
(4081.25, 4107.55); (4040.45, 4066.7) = 1.08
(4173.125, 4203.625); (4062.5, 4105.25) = 1.05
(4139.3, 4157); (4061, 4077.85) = 1.04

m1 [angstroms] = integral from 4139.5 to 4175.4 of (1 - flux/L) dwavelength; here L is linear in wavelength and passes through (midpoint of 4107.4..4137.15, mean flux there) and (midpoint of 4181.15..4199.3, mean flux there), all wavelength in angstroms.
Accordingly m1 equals 1.01 angstroms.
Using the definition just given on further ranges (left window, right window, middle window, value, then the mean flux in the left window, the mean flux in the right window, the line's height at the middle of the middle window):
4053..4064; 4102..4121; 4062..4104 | 1.1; 0.507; 0.561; 0.532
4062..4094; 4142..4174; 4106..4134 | -0.3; 0.537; 0.503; 0.519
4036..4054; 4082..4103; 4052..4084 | 0.5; 0.529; 0.524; 0.527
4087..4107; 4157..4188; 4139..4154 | 0.5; 0.518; 0.516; 0.516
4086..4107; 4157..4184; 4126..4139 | 0.7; 0.523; 0.509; 0.516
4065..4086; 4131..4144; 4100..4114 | -1.2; 0.523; 0.485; 0.504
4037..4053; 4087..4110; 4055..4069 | 0.4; 0.522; 0.521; 0.521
